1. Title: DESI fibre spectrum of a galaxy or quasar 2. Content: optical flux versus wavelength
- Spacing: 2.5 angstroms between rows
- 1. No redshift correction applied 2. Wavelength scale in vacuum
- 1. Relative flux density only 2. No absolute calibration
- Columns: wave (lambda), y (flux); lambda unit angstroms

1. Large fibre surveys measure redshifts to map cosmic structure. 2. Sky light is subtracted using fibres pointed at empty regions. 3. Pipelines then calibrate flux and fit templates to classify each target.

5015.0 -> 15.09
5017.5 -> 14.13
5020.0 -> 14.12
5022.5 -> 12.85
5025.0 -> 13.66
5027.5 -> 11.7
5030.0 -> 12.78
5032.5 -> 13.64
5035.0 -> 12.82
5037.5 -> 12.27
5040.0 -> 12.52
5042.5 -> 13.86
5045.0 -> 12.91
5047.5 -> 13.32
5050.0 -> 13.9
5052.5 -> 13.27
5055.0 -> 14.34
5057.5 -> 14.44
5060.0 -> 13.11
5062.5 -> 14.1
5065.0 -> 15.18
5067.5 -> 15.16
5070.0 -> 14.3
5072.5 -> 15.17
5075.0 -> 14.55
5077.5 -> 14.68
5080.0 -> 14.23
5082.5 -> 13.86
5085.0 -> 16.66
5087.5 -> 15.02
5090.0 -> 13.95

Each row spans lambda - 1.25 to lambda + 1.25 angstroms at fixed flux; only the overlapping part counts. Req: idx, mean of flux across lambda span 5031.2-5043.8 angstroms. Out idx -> 13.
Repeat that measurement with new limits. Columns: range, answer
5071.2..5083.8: 14.5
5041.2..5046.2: 13.4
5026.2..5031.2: 12.2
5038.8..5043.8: 13.2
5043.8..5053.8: 13.4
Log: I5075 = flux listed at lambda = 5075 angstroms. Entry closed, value 14.55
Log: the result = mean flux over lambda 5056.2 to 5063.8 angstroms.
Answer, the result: 13.9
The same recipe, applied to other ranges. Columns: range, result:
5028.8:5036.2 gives 13.1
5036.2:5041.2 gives 12.4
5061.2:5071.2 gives 14.7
